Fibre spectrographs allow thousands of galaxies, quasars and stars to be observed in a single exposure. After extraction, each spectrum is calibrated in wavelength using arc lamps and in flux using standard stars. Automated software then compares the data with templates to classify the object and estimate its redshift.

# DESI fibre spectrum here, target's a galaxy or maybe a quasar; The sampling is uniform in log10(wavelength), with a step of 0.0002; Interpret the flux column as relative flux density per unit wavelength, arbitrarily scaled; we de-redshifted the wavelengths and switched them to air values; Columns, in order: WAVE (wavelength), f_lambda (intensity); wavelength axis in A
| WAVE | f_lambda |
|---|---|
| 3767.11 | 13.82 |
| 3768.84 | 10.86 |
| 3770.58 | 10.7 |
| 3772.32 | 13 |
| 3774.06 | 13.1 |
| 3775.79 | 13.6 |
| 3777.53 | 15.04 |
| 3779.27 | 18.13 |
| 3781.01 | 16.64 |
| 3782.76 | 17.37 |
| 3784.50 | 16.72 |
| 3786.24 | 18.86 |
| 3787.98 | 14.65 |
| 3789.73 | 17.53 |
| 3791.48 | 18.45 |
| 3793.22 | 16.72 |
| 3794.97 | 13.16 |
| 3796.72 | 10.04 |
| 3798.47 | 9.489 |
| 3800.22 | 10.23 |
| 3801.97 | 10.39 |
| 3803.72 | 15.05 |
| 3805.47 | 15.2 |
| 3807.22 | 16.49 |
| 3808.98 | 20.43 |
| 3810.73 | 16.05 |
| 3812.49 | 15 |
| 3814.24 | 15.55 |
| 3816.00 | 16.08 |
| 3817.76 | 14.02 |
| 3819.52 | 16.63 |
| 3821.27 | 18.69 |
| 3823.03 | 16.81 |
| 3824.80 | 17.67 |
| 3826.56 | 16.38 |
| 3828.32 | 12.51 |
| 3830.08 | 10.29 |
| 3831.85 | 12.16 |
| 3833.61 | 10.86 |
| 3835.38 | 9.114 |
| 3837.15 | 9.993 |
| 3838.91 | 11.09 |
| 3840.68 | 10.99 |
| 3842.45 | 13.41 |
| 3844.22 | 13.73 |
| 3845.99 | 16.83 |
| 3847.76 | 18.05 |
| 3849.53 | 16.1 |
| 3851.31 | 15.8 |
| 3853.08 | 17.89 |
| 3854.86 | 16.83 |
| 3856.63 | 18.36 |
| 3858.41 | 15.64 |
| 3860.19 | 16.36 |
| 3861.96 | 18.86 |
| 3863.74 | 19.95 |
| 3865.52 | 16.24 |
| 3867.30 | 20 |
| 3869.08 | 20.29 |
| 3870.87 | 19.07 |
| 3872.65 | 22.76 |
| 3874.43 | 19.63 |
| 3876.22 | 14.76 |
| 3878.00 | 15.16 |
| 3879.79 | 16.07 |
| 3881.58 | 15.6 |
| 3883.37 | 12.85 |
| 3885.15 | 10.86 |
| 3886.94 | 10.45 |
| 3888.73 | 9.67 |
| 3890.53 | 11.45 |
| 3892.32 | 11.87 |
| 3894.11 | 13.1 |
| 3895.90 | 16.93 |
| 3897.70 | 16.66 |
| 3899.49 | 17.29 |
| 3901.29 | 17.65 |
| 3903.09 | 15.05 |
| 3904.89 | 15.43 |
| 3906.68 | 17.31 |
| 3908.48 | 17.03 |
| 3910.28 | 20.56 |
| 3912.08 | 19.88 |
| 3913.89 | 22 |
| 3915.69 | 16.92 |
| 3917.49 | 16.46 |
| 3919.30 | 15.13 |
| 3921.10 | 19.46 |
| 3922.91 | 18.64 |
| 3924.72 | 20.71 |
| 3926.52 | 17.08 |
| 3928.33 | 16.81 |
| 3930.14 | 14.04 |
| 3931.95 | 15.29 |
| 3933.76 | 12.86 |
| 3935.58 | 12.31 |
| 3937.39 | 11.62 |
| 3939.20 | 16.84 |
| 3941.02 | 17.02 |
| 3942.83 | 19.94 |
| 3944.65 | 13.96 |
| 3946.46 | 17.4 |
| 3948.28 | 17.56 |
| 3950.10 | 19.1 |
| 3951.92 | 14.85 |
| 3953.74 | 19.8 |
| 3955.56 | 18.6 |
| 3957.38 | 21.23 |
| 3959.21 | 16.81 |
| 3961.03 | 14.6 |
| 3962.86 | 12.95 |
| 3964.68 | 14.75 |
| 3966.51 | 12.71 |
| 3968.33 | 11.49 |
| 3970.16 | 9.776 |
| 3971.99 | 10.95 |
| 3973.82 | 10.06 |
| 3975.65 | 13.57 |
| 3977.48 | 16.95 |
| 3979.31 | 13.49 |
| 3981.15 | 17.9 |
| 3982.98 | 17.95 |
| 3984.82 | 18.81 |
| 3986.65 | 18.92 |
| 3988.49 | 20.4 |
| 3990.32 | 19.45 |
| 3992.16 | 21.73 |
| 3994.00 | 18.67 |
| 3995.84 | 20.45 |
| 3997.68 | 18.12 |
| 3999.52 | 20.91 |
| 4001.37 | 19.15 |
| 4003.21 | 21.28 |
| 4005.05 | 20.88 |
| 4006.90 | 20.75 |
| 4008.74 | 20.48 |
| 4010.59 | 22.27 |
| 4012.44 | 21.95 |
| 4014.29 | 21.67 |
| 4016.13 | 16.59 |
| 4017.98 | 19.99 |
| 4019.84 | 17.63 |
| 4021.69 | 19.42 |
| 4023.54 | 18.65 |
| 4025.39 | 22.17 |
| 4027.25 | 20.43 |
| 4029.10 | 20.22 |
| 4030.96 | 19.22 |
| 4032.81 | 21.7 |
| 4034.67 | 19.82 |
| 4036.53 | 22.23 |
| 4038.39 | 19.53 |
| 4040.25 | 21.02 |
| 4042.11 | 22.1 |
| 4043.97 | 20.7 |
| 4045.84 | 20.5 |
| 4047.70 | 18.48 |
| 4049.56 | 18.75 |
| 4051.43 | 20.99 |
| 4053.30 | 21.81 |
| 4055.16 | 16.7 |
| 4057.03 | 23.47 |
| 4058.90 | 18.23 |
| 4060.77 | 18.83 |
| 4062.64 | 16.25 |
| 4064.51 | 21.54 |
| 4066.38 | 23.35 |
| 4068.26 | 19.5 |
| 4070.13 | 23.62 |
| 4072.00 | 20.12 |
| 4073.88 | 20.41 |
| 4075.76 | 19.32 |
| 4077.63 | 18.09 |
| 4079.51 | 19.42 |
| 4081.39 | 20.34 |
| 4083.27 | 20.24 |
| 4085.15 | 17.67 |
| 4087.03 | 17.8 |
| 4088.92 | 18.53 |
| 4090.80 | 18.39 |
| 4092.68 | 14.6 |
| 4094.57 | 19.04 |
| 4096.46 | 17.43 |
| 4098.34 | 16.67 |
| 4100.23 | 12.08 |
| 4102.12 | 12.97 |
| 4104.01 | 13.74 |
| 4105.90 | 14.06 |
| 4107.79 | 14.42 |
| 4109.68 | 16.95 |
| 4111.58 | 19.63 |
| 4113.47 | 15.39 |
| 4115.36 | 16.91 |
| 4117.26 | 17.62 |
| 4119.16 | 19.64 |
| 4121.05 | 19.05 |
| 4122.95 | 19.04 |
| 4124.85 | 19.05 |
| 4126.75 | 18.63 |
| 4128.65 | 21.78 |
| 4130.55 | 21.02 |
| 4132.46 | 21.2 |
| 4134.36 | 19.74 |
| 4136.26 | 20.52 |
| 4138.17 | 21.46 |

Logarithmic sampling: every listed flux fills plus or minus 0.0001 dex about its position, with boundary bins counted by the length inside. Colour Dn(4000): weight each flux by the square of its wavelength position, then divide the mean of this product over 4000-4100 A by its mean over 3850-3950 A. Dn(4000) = 1.3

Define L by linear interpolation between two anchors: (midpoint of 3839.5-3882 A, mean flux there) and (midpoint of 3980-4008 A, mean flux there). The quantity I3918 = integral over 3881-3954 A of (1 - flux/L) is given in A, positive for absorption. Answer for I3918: 8.8 A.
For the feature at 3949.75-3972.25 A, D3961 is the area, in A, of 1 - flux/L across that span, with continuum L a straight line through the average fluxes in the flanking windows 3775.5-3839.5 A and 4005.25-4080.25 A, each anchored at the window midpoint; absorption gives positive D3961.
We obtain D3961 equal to 3.7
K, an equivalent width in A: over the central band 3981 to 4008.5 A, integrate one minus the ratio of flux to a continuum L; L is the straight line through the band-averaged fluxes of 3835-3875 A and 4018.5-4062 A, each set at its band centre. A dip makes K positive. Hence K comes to -0.81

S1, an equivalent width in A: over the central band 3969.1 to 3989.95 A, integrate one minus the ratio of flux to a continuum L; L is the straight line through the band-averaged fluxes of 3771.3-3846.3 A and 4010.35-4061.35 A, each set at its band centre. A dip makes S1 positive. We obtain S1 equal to 3.7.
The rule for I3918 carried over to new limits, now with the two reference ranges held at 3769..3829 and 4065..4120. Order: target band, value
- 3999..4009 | -2.06 A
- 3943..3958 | -1.17 A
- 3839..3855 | 0.37 A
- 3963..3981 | 4.17 A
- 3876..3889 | 2.17 A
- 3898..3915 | -1.91 A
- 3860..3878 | -3.32 A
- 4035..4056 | -3.39 A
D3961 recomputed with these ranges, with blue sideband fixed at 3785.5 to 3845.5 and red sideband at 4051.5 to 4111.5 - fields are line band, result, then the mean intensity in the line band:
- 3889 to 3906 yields 0.7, 14.9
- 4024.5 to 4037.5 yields -2.4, 20.8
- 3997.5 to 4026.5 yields -5.0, 20.2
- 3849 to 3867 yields -2.9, 17.3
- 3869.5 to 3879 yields -2.0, 18.3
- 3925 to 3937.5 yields 0.9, 14.8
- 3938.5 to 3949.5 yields -0.7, 17.2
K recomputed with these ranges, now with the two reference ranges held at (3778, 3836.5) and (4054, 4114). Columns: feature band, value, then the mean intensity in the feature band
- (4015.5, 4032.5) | -2.0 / 19.5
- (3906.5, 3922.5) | -2.2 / 18.4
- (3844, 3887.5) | -3.4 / 16.8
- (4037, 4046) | -1.7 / 20.9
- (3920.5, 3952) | 0.0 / 16.4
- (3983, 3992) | -1.3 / 19.5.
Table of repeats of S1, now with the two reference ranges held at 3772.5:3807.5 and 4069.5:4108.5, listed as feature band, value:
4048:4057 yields -1.4 A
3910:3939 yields -1.4 A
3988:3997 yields -1.9 A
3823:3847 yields 3.7 A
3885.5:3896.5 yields 2.6 A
